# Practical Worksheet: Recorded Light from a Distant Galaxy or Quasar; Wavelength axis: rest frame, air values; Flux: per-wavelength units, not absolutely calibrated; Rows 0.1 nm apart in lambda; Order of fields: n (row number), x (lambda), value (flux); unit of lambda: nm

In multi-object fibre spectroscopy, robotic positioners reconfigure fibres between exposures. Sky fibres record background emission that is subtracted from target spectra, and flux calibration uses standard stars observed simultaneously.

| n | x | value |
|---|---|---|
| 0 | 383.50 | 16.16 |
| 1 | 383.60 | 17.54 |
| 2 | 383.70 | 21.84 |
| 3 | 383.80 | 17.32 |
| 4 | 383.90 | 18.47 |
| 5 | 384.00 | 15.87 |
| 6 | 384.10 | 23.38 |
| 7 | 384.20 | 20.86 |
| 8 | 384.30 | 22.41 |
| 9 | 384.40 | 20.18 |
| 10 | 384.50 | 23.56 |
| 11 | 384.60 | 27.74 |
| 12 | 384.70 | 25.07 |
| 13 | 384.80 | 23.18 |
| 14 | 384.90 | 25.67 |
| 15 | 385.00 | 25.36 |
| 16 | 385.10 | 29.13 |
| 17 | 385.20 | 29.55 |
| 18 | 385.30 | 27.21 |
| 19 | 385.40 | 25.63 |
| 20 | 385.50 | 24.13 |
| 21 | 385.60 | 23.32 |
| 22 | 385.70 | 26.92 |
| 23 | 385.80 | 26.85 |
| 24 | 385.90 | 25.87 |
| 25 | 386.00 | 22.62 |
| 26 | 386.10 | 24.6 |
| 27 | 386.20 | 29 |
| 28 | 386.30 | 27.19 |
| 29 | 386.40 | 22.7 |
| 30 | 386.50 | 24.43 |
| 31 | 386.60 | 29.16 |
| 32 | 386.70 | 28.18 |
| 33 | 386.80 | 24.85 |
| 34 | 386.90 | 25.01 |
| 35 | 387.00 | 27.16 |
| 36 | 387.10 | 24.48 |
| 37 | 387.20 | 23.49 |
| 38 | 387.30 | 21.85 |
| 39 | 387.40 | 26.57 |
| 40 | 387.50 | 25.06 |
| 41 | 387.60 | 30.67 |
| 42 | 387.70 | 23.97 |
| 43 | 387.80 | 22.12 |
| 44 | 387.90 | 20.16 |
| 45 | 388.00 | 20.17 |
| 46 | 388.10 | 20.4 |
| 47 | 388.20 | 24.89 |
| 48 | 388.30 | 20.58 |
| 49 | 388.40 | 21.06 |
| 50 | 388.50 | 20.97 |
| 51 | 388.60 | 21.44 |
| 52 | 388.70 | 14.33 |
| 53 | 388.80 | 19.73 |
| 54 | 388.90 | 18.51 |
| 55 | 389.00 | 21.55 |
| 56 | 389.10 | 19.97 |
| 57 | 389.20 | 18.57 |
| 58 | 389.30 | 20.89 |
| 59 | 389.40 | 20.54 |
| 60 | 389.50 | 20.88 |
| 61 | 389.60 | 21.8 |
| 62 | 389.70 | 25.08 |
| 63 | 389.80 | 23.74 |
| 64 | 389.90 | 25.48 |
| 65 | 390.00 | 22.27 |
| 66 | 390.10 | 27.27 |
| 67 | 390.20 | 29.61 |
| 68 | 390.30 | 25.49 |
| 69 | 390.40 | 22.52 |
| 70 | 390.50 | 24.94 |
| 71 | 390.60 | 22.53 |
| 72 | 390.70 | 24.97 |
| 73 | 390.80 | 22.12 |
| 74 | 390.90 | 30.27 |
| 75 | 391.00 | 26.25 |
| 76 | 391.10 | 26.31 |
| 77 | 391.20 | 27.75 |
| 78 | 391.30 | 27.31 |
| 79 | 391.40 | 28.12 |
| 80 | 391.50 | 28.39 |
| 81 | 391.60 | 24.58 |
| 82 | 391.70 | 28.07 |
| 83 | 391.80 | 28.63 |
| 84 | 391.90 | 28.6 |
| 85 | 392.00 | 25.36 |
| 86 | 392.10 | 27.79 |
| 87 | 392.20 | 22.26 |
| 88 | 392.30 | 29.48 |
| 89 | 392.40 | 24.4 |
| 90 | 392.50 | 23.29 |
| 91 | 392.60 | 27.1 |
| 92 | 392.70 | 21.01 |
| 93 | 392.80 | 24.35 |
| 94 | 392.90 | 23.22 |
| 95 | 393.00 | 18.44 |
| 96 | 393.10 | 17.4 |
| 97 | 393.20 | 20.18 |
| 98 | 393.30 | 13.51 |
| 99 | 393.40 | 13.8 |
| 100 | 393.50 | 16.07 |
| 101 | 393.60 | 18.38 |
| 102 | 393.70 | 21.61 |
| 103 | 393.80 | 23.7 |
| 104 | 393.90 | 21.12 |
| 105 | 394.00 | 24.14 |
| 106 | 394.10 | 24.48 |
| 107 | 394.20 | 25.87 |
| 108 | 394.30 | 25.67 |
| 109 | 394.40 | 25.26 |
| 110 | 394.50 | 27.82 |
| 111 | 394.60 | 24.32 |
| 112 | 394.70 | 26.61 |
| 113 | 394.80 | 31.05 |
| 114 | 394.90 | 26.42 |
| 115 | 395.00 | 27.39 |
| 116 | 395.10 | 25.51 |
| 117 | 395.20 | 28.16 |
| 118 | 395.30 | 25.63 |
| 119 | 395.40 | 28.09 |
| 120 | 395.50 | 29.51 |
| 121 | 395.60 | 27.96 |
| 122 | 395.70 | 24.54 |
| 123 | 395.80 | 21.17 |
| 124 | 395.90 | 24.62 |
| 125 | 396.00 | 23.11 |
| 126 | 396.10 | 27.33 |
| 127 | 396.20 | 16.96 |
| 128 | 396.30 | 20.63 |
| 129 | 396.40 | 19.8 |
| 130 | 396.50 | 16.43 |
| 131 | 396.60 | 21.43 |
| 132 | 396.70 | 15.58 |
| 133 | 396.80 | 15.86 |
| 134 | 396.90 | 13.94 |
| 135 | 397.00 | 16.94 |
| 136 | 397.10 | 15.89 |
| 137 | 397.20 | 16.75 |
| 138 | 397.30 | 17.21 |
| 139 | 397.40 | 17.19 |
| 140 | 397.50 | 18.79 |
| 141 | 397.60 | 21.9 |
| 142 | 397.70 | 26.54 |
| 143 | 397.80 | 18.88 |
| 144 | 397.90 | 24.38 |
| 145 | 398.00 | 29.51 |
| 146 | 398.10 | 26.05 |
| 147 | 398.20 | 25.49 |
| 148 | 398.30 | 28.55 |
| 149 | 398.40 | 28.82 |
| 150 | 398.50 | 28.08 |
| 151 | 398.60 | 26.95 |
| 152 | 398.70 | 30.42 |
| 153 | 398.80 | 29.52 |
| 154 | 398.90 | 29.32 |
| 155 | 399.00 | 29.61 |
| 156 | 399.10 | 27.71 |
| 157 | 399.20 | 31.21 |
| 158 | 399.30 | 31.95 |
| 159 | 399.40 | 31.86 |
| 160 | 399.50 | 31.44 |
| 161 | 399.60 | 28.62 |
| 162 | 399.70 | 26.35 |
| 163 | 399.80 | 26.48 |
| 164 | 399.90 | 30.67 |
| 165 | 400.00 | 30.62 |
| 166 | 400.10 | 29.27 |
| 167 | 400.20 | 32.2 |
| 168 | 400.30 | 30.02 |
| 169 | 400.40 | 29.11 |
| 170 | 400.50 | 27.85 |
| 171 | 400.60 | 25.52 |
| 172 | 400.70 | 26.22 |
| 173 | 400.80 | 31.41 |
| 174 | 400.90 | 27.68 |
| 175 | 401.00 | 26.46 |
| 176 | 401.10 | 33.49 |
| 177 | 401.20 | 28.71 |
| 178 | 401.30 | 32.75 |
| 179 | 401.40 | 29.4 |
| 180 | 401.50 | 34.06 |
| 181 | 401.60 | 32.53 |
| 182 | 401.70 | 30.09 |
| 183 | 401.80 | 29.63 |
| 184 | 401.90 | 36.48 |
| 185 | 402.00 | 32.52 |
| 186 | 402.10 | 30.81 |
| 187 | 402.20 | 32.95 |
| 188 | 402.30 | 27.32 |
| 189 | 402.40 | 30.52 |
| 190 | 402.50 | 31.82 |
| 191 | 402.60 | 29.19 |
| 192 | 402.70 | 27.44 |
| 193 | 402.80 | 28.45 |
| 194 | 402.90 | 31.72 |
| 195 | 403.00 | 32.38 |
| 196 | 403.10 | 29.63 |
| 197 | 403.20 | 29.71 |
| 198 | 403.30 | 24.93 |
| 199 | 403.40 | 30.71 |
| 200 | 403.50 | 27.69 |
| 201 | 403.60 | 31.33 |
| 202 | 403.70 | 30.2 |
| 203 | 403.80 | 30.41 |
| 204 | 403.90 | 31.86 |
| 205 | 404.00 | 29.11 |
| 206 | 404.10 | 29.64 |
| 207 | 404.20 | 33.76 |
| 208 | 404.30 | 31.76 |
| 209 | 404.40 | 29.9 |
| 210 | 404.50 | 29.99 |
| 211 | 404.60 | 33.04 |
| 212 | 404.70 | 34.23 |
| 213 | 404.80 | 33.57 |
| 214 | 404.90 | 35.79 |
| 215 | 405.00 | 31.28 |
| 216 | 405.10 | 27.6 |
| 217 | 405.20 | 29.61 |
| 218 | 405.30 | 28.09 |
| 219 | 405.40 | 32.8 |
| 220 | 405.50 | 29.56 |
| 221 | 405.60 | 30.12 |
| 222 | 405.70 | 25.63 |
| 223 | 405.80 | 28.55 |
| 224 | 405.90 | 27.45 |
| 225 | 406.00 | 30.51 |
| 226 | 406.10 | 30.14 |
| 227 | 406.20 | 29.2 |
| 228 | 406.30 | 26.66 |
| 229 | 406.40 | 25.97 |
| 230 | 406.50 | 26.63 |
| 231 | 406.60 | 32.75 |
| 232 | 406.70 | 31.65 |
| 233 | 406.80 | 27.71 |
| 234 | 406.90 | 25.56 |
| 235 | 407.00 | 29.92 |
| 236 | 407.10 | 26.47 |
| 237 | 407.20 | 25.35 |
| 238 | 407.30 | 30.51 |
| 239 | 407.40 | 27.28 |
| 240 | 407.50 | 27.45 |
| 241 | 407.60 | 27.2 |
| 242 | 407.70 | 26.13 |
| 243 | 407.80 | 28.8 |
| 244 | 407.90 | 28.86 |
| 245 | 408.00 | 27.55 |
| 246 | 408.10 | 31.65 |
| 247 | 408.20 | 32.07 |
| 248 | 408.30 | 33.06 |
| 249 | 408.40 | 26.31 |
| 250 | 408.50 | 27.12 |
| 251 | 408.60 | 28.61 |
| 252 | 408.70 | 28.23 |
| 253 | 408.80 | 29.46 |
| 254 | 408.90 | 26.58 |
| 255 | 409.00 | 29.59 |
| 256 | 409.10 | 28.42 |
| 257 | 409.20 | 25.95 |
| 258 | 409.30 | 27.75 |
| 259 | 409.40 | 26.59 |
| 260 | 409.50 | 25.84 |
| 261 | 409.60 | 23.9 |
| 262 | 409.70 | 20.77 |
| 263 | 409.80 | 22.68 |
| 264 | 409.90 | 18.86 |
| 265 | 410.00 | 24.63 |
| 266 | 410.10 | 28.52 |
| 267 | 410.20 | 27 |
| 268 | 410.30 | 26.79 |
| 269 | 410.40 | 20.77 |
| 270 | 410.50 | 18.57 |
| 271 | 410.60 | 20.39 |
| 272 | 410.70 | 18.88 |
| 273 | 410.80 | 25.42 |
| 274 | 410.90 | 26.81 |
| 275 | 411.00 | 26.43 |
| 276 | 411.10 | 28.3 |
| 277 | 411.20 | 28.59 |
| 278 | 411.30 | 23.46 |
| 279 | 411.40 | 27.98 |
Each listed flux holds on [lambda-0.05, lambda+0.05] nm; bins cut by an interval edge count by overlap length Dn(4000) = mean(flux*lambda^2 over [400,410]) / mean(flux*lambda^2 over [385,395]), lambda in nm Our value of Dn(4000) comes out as 1.3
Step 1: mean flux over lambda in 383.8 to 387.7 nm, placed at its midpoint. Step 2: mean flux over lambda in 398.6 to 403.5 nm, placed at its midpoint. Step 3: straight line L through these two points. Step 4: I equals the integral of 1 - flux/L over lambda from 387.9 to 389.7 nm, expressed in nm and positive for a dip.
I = 0.372 nm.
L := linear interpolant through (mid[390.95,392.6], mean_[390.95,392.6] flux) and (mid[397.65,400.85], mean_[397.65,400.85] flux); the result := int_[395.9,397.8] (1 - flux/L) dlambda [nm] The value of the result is 0.59 nm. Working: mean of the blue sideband 26.7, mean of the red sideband 28.5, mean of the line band 19.2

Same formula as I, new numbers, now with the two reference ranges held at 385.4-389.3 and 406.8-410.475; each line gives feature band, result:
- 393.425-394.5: 0.083 nm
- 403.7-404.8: -0.217 nm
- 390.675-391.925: -0.151 nm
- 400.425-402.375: -0.342 nm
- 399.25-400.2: -0.161 nm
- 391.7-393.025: -0.047 nm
